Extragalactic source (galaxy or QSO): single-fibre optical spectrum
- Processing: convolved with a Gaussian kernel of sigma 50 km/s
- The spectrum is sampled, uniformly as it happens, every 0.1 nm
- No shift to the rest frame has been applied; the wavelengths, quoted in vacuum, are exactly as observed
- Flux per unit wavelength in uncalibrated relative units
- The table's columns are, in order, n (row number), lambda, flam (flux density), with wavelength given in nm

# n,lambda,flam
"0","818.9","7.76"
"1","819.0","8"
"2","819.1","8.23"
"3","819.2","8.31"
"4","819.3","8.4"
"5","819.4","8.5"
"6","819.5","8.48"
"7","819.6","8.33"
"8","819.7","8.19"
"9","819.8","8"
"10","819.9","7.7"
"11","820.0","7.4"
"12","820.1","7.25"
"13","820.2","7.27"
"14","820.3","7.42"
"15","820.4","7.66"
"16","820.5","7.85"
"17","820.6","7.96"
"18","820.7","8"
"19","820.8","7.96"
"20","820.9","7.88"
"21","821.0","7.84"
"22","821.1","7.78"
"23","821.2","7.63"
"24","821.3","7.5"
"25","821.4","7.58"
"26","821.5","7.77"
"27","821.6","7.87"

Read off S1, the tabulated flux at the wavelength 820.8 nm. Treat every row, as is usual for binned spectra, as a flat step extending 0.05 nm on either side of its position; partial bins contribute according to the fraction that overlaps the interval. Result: 7.96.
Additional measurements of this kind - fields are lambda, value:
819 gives 8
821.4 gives 7.58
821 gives 7.84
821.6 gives 7.87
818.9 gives 7.76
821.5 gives 7.77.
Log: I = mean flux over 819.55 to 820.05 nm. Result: 7.92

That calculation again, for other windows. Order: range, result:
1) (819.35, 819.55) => 8.49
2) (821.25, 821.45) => 7.54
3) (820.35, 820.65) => 7.82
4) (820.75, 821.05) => 7.89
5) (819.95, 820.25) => 7.31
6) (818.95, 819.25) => 8.18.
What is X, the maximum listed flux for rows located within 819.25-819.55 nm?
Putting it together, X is 8.5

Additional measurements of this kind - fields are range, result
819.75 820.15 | 8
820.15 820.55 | 7.85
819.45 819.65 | 8.48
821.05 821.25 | 7.78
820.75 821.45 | 7.96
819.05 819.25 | 8.31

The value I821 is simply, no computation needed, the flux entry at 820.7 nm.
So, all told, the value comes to 8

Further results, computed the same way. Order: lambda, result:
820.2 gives 7.27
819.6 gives 8.33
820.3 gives 7.42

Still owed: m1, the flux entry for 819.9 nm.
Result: 7.7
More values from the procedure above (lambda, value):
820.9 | 7.88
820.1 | 7.25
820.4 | 7.66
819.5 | 8.48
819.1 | 8.23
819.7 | 8.19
